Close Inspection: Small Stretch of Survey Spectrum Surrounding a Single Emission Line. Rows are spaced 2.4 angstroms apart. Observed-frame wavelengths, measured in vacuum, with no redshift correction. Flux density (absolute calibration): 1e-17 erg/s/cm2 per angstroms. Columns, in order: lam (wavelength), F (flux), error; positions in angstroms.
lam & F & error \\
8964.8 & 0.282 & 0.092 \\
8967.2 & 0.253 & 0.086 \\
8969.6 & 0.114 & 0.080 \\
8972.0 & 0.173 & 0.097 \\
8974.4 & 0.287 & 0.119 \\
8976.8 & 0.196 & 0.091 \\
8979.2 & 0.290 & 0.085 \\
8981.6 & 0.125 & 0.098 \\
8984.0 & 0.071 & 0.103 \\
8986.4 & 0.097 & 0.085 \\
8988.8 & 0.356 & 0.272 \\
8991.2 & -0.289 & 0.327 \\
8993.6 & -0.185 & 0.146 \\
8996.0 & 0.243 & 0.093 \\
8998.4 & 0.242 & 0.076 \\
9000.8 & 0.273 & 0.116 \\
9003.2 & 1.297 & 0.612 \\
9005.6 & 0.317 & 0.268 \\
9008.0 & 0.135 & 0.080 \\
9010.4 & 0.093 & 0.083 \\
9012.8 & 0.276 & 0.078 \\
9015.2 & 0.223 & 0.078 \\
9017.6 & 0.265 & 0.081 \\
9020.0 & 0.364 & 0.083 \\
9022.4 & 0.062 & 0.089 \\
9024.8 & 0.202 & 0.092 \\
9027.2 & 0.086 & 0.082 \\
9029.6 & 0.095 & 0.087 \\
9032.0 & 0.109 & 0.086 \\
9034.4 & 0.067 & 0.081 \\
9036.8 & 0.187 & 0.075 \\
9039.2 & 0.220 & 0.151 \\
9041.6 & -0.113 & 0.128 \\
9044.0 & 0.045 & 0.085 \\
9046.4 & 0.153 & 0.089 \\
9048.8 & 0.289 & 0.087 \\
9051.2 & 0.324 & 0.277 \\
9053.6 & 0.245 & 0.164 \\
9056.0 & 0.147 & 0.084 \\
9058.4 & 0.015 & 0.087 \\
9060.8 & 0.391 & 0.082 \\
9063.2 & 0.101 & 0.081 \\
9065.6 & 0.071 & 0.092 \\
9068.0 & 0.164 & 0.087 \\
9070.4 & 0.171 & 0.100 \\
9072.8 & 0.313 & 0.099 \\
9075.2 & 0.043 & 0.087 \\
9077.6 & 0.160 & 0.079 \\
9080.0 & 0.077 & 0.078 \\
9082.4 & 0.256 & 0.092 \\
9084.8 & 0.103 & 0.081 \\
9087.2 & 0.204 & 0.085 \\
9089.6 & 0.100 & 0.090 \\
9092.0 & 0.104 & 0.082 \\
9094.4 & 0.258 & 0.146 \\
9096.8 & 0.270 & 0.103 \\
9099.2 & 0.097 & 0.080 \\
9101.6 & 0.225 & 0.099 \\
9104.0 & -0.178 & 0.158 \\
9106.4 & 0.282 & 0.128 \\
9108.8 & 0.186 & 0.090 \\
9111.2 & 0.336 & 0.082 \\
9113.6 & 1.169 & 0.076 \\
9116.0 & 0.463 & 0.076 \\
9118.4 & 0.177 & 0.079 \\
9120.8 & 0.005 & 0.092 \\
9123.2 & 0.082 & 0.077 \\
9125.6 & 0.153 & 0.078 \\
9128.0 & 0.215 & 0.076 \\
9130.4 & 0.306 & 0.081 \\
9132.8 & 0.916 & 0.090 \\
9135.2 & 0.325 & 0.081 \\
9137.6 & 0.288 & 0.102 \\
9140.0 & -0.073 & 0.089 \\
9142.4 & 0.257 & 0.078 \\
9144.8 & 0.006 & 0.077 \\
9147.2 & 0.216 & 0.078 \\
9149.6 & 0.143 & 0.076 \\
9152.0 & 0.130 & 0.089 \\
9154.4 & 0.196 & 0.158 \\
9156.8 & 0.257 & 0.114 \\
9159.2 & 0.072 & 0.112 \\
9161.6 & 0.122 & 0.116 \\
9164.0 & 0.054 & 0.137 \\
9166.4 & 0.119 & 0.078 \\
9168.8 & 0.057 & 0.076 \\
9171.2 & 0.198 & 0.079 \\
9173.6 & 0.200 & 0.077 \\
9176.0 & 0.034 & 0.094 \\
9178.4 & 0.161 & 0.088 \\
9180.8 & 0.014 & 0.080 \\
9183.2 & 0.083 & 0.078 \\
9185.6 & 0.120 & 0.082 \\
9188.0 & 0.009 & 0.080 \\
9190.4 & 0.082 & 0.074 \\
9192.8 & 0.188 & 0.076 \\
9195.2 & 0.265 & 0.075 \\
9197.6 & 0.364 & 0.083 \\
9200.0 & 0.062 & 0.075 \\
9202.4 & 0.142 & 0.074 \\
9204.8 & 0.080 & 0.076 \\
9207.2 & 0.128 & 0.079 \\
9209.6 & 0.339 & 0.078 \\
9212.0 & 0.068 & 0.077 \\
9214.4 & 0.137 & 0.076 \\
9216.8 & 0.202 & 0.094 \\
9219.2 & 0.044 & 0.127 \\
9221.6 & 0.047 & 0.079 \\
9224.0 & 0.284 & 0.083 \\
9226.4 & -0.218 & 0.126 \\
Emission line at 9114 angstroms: [S II] 6716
